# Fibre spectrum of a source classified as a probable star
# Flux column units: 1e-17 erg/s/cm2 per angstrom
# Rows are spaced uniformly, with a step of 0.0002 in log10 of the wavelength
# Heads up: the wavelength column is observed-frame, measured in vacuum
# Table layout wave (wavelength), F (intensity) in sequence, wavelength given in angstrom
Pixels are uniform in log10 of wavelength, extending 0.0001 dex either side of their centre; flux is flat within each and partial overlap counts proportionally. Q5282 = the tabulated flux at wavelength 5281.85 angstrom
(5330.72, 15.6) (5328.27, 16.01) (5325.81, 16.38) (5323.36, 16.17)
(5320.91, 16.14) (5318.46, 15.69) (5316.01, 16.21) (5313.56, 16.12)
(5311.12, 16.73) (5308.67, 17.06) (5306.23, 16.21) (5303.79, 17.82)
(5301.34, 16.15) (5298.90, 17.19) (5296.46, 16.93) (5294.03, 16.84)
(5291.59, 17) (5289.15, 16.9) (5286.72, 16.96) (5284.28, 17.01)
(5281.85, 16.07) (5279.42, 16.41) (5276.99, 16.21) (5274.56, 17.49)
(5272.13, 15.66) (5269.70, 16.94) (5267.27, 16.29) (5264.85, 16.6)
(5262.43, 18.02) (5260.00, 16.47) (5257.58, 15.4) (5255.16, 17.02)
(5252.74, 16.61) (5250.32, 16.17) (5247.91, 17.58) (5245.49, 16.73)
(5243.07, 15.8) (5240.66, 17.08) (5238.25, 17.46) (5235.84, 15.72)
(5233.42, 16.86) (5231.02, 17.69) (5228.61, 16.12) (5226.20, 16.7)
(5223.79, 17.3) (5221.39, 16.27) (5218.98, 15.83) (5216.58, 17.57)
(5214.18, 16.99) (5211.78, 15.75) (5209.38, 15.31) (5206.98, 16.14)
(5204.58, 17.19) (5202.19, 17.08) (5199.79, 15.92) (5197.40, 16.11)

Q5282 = 16.07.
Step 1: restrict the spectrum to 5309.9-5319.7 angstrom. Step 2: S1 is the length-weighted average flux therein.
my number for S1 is 16.2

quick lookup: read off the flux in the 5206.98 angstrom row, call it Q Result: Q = 16.14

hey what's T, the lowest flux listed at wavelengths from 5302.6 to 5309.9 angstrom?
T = 16.21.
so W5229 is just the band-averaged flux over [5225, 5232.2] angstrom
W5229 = 16.8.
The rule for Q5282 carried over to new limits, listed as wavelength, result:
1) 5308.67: 17.06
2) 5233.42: 16.86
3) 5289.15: 16.9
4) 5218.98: 15.83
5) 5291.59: 17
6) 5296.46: 16.93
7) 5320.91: 16.14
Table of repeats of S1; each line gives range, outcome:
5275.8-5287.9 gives 16.5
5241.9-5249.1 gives 16.7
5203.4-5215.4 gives 16.3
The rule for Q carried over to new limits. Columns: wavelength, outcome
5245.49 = 16.73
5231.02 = 17.69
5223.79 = 17.3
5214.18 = 16.99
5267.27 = 16.29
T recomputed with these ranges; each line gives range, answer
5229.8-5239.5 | 15.72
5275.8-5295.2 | 16.07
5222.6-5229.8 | 16.12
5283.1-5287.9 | 16.96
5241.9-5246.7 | 15.8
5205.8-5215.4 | 15.31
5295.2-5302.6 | 16.15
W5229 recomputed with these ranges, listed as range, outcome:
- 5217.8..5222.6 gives 16.1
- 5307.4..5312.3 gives 16.9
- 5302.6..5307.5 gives 17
